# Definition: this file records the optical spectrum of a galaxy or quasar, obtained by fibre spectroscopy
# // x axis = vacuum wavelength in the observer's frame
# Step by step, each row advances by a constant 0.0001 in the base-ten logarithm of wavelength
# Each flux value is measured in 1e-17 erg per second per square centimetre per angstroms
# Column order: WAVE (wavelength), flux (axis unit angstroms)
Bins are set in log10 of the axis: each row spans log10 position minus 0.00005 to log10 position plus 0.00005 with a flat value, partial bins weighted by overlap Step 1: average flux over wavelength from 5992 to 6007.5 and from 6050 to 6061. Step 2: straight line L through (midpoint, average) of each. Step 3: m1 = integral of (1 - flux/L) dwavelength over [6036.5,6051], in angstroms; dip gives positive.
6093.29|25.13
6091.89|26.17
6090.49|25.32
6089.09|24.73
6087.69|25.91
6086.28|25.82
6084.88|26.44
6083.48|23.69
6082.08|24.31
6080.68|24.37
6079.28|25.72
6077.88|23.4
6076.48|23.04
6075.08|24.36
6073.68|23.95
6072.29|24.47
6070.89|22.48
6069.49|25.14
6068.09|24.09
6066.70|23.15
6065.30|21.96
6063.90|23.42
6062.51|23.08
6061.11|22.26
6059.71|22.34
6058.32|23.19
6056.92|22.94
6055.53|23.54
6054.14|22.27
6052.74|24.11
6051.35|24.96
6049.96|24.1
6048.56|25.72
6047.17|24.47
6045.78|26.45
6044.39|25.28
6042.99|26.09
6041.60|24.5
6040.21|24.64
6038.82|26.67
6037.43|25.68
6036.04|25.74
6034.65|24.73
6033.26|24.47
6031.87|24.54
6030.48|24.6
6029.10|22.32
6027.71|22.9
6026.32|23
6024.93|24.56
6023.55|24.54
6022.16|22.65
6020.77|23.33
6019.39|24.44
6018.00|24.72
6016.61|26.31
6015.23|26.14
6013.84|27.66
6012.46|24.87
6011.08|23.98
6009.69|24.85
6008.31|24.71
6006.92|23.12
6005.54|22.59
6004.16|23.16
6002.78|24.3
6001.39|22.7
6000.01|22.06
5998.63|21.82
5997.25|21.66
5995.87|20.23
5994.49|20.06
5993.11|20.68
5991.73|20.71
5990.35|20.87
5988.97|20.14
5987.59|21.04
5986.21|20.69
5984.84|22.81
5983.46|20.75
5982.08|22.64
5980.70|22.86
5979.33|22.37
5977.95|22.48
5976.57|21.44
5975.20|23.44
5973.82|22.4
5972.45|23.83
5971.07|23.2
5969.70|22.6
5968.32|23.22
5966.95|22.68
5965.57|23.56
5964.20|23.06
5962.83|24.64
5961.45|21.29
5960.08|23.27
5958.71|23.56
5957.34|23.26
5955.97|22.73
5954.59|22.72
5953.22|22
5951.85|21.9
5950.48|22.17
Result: -1.5 angstroms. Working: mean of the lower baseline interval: 22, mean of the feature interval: 25.4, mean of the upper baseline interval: 23.3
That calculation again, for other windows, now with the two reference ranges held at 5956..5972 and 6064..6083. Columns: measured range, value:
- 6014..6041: -1.2 angstroms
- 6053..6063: 0.4 angstroms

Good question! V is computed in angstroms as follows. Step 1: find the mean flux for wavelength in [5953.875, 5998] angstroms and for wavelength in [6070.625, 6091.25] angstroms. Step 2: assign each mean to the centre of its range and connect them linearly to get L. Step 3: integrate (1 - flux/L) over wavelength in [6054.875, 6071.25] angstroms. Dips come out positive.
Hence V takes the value 0.7 angstroms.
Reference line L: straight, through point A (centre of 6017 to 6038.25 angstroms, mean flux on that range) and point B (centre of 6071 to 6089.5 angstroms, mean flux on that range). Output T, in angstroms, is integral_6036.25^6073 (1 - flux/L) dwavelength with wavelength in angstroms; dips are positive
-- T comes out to 0.4 angstroms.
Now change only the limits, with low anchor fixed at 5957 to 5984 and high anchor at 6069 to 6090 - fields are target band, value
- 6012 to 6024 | -0.7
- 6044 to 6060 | 0.0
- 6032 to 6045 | -0.8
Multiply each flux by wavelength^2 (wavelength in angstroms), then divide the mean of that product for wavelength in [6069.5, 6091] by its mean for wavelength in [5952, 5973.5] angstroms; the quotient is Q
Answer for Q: 1.11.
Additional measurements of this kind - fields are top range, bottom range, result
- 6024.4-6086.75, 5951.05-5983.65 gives 1.09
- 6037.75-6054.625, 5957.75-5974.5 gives 1.11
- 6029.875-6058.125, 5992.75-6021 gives 1.06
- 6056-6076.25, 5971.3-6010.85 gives 1.08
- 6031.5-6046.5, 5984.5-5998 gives 1.24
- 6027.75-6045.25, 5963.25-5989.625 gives 1.13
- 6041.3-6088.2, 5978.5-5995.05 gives 1.16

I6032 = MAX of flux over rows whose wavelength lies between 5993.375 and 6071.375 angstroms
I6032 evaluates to 27.66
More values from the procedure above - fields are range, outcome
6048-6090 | 26.44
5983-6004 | 24.3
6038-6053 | 26.67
